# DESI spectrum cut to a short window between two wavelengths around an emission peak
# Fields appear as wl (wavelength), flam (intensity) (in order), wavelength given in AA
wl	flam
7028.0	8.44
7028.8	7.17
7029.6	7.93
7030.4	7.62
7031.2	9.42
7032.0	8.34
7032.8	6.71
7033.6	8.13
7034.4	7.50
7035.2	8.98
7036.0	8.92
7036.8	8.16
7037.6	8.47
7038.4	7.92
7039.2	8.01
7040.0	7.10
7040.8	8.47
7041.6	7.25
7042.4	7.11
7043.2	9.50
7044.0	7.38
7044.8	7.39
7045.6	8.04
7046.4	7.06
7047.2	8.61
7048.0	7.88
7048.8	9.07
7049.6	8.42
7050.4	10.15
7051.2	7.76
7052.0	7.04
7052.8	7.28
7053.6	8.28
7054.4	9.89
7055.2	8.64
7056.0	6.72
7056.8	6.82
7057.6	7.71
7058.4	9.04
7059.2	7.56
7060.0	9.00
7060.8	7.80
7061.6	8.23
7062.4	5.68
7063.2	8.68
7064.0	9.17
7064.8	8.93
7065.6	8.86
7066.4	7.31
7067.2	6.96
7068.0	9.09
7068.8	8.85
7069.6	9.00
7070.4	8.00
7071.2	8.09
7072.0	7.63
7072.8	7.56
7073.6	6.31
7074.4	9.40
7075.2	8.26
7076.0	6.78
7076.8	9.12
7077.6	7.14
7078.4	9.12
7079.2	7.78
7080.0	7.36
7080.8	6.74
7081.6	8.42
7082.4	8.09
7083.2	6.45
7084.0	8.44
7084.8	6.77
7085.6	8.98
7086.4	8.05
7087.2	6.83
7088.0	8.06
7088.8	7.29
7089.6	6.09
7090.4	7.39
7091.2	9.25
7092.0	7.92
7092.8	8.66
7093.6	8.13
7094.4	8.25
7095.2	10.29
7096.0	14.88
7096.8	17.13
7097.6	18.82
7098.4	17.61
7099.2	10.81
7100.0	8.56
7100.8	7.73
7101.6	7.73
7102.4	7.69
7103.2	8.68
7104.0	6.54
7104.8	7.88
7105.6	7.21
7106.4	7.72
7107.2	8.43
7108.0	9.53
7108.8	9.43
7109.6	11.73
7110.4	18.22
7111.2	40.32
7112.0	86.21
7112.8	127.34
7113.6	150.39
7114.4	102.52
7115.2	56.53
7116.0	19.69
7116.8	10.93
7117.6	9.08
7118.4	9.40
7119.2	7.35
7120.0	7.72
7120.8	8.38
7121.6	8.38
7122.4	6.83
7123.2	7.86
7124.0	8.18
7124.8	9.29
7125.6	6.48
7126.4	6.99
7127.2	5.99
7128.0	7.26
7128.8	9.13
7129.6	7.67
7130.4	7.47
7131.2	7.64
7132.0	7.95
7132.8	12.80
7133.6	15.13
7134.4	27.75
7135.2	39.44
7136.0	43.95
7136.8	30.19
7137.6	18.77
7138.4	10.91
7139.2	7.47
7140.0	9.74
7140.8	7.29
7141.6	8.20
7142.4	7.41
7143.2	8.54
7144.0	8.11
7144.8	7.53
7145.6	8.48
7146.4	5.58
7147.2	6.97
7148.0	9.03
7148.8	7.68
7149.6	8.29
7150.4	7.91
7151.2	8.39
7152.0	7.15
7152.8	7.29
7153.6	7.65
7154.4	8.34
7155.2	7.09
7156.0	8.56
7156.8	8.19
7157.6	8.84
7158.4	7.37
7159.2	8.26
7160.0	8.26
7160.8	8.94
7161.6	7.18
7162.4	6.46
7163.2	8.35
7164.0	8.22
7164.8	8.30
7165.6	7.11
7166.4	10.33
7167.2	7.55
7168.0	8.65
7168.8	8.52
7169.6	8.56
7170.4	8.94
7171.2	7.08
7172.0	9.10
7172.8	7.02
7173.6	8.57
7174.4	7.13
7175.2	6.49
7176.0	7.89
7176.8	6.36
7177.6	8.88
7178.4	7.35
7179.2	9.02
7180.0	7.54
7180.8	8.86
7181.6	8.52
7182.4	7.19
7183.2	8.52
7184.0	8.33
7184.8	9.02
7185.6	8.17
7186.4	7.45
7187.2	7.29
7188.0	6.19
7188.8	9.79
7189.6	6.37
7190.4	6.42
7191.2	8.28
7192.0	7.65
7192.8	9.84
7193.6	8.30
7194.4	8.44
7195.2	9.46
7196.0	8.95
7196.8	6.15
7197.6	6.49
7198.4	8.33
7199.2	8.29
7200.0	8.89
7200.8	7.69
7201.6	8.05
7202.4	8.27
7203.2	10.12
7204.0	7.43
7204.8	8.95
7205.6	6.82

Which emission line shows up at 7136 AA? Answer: [N II] 6583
